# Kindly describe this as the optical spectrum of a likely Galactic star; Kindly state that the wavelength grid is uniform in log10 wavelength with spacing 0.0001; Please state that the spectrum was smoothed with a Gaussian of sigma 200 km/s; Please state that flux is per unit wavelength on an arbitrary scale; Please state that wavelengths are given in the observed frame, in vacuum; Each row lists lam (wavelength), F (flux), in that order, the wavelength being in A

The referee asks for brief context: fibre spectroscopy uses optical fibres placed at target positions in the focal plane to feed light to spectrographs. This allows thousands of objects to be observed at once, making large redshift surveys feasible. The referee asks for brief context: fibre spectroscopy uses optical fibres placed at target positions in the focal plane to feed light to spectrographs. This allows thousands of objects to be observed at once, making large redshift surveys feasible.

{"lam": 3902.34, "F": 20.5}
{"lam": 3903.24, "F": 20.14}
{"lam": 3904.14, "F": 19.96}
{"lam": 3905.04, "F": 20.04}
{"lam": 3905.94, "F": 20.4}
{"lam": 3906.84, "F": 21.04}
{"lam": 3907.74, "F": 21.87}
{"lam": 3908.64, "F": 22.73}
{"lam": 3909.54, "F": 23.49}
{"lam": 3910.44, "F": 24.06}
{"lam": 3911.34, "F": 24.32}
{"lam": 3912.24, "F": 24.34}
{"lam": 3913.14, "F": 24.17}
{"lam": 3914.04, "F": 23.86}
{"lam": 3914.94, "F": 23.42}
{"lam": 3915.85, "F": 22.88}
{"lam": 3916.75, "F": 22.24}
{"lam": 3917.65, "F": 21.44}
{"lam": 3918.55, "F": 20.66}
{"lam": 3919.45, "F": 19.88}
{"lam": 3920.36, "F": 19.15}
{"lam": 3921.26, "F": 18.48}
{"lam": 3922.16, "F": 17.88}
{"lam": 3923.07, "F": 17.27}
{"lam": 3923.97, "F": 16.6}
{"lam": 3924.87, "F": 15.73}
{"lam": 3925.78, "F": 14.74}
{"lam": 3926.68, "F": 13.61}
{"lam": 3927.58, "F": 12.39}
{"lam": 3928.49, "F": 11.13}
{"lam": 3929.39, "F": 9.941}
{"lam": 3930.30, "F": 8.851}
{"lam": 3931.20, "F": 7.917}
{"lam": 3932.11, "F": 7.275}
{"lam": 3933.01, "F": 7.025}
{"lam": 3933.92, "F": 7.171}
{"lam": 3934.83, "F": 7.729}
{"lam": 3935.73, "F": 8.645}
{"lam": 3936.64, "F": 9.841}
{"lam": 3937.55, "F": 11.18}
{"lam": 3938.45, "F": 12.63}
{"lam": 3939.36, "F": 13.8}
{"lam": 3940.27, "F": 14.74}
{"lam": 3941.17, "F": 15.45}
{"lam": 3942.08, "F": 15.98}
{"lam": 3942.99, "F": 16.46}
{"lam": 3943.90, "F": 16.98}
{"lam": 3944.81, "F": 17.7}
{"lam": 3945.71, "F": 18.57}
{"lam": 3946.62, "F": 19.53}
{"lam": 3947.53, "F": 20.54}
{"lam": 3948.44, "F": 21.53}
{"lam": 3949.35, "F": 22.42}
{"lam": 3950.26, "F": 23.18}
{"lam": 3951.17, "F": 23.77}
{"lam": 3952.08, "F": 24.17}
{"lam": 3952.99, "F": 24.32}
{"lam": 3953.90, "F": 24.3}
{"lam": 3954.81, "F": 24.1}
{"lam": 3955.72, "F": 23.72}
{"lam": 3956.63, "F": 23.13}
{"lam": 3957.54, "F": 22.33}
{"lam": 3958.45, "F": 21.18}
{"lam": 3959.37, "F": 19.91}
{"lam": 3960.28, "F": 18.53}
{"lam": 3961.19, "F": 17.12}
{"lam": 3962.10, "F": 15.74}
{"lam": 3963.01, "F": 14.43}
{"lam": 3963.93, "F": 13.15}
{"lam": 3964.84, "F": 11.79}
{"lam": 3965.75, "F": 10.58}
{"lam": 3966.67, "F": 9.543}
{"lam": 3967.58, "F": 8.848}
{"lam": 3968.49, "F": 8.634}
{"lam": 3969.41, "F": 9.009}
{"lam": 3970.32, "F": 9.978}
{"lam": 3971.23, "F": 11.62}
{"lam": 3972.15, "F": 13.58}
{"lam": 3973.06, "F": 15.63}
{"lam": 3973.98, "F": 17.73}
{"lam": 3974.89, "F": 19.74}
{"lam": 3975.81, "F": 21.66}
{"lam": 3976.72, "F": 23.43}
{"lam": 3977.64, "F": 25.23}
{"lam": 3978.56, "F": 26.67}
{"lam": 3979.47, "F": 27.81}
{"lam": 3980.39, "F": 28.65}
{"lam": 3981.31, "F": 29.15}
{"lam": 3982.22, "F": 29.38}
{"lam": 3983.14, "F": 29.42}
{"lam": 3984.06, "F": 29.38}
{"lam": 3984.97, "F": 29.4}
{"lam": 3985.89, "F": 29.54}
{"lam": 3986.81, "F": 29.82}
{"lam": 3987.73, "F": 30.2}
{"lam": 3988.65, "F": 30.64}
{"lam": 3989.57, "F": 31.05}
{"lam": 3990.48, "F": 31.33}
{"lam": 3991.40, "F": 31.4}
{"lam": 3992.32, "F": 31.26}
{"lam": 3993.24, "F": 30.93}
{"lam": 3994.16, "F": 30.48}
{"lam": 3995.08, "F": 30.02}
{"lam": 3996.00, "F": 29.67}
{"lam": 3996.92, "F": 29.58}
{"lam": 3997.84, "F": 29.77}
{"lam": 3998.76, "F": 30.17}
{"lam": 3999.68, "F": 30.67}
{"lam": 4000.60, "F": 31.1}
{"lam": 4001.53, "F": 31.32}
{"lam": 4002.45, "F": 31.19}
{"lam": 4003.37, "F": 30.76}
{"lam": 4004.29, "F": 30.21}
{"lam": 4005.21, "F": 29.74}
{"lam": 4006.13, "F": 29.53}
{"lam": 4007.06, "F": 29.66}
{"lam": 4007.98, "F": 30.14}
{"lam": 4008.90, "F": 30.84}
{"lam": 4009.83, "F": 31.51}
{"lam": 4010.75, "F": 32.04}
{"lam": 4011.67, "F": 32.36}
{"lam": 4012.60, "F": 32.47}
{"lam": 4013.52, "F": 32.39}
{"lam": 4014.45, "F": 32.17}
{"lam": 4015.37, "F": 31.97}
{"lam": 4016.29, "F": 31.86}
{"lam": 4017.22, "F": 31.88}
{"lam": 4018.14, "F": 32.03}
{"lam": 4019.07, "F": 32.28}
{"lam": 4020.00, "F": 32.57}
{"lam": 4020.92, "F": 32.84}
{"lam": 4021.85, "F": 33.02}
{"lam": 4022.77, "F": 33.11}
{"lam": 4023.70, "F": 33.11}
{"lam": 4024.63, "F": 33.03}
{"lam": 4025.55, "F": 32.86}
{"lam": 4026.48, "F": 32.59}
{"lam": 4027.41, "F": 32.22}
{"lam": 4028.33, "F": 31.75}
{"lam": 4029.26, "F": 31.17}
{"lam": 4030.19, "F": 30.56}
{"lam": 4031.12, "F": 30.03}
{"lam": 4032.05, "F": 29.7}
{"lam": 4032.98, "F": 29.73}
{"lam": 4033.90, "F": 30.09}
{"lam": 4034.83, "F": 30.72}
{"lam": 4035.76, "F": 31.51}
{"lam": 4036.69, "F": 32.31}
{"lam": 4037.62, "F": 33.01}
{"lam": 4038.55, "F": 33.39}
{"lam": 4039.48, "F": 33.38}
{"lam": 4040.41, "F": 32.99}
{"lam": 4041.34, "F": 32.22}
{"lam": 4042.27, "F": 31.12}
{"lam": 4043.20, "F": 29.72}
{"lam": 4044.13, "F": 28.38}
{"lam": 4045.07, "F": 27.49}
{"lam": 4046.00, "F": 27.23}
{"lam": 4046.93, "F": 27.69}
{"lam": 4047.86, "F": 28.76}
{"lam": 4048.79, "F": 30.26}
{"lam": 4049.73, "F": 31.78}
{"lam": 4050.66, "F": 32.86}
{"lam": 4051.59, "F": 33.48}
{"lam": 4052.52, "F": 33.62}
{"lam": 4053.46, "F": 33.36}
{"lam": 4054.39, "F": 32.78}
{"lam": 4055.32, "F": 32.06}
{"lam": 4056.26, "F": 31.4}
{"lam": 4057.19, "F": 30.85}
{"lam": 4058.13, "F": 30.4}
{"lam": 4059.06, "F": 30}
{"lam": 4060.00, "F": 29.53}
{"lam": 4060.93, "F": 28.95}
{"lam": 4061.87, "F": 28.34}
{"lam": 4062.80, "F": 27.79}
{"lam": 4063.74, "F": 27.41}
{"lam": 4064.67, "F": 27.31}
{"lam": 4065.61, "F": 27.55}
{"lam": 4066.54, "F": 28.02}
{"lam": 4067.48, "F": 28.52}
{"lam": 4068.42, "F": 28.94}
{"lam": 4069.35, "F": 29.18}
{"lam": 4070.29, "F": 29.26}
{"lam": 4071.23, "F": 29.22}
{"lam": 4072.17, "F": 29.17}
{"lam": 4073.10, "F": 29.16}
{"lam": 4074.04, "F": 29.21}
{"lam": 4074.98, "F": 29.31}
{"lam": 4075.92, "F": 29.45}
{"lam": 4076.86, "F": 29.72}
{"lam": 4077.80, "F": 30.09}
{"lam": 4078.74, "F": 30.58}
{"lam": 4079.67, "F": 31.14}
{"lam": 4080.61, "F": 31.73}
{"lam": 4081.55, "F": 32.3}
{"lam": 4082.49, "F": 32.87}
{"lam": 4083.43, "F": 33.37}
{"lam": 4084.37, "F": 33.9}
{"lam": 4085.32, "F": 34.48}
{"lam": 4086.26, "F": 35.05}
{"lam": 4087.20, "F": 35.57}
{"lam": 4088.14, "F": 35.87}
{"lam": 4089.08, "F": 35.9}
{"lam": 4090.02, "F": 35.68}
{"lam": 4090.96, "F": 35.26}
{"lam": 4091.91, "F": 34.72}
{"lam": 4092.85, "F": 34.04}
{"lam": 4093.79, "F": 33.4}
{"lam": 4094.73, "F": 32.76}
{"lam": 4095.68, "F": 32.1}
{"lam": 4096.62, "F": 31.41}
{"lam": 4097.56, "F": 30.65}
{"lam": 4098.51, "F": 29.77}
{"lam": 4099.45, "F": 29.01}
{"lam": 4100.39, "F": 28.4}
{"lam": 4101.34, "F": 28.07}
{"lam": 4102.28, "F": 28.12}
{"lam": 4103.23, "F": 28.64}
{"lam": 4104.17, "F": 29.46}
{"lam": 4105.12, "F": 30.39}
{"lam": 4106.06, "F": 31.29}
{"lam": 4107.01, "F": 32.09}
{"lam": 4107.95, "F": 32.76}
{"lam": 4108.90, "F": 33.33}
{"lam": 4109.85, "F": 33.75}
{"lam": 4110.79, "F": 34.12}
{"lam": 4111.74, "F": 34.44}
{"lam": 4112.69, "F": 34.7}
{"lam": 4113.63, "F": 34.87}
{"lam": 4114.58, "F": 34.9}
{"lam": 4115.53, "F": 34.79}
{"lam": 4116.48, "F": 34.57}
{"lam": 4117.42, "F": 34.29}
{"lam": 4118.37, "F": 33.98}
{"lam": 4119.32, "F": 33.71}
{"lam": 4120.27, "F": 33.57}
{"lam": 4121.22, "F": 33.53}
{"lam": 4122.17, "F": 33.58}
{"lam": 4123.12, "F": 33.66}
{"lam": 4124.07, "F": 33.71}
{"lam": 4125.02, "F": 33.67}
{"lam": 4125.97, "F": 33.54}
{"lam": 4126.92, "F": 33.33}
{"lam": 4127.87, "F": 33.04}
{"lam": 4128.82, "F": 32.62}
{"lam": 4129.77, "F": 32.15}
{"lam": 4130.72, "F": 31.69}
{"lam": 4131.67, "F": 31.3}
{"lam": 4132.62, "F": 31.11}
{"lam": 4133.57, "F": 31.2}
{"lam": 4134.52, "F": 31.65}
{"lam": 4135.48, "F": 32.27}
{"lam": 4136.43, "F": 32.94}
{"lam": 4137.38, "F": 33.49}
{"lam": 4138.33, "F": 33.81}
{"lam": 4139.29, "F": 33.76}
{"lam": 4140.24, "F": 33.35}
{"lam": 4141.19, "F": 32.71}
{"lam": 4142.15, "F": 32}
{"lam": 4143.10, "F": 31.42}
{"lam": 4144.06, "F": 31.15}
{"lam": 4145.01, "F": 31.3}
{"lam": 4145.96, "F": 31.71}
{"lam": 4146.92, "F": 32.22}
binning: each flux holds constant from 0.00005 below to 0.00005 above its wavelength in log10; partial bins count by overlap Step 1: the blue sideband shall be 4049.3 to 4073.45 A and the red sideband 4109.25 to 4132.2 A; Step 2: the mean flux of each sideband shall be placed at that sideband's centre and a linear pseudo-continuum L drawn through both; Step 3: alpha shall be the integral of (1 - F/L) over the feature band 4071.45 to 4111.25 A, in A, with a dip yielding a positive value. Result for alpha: 0.0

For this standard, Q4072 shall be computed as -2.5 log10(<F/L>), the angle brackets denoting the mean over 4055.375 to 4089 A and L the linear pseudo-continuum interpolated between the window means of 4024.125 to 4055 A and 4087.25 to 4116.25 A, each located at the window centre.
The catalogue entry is 0.05 mag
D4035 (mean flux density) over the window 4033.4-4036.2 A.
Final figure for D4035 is 30.8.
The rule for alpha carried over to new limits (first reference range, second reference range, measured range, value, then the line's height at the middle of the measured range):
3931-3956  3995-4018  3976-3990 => -1.6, 25.6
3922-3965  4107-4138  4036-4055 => -3.9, 25.9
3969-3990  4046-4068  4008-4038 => -5.0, 27.3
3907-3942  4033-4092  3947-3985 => 1.3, 20.7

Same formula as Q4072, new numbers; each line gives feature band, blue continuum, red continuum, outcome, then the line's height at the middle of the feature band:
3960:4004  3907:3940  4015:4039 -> 0.081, 25.1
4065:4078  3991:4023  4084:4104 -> 0.111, 32.1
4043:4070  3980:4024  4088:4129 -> 0.075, 31.9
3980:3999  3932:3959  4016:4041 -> -0.194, 25.2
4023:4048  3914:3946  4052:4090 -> -0.159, 26.9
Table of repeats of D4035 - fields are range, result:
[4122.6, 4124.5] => 33.7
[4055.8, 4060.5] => 30.4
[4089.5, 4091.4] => 35.6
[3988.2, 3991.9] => 31.2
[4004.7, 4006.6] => 29.6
